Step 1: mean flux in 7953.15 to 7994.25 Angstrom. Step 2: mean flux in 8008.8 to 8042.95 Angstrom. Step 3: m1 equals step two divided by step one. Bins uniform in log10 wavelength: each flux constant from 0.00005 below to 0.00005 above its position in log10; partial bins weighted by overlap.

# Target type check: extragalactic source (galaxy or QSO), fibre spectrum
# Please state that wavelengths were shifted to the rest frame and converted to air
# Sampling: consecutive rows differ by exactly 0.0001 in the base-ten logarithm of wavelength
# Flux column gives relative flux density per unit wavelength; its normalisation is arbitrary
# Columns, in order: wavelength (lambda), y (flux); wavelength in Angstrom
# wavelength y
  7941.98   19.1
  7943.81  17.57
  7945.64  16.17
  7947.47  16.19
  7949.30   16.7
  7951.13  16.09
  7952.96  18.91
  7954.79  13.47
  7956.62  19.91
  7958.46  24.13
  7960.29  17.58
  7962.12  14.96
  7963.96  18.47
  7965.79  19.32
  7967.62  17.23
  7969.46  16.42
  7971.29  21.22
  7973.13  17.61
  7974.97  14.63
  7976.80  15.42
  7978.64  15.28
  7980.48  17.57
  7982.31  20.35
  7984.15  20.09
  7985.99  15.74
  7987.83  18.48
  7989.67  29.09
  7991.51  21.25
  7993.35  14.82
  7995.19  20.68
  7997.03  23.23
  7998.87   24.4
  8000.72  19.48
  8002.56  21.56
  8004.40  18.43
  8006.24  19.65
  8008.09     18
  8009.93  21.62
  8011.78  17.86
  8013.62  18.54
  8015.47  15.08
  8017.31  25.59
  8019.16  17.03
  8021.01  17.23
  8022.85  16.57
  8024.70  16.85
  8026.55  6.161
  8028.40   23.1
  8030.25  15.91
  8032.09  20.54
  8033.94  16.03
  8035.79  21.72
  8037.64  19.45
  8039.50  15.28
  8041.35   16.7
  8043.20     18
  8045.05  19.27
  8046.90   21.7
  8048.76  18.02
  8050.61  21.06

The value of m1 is 0.97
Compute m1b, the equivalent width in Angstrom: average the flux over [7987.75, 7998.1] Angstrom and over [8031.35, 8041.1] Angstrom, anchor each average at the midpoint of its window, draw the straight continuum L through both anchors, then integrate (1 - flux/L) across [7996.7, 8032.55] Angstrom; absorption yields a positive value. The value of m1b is 2.3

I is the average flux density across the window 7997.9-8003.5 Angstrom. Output 21.8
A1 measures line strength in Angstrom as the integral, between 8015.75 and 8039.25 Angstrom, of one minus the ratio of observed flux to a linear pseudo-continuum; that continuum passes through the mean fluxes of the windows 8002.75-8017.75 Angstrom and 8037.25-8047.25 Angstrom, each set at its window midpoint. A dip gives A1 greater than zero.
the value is 1.0 Angstrom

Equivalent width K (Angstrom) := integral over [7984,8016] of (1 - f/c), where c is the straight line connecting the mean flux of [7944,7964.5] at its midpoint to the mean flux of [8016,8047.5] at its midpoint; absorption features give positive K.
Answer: -3.9 Angstrom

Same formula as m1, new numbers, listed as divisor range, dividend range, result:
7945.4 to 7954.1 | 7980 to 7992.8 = 1.21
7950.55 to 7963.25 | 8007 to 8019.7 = 1.07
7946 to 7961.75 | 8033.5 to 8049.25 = 1.05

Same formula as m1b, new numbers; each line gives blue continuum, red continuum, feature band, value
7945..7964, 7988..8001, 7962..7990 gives 2.4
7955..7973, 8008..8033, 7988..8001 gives -2.6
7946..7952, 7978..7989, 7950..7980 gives -0.6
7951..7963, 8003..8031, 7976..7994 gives -0.9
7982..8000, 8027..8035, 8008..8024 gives 0.5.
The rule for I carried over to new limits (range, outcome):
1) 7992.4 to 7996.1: 17.8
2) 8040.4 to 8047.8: 18.9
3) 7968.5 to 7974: 18.4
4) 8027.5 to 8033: 19.9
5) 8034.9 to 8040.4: 18.8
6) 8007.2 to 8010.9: 19.8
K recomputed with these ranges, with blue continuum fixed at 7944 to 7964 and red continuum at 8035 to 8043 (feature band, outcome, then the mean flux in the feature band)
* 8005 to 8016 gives -0.4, 18.6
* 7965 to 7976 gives -0.1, 17.7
